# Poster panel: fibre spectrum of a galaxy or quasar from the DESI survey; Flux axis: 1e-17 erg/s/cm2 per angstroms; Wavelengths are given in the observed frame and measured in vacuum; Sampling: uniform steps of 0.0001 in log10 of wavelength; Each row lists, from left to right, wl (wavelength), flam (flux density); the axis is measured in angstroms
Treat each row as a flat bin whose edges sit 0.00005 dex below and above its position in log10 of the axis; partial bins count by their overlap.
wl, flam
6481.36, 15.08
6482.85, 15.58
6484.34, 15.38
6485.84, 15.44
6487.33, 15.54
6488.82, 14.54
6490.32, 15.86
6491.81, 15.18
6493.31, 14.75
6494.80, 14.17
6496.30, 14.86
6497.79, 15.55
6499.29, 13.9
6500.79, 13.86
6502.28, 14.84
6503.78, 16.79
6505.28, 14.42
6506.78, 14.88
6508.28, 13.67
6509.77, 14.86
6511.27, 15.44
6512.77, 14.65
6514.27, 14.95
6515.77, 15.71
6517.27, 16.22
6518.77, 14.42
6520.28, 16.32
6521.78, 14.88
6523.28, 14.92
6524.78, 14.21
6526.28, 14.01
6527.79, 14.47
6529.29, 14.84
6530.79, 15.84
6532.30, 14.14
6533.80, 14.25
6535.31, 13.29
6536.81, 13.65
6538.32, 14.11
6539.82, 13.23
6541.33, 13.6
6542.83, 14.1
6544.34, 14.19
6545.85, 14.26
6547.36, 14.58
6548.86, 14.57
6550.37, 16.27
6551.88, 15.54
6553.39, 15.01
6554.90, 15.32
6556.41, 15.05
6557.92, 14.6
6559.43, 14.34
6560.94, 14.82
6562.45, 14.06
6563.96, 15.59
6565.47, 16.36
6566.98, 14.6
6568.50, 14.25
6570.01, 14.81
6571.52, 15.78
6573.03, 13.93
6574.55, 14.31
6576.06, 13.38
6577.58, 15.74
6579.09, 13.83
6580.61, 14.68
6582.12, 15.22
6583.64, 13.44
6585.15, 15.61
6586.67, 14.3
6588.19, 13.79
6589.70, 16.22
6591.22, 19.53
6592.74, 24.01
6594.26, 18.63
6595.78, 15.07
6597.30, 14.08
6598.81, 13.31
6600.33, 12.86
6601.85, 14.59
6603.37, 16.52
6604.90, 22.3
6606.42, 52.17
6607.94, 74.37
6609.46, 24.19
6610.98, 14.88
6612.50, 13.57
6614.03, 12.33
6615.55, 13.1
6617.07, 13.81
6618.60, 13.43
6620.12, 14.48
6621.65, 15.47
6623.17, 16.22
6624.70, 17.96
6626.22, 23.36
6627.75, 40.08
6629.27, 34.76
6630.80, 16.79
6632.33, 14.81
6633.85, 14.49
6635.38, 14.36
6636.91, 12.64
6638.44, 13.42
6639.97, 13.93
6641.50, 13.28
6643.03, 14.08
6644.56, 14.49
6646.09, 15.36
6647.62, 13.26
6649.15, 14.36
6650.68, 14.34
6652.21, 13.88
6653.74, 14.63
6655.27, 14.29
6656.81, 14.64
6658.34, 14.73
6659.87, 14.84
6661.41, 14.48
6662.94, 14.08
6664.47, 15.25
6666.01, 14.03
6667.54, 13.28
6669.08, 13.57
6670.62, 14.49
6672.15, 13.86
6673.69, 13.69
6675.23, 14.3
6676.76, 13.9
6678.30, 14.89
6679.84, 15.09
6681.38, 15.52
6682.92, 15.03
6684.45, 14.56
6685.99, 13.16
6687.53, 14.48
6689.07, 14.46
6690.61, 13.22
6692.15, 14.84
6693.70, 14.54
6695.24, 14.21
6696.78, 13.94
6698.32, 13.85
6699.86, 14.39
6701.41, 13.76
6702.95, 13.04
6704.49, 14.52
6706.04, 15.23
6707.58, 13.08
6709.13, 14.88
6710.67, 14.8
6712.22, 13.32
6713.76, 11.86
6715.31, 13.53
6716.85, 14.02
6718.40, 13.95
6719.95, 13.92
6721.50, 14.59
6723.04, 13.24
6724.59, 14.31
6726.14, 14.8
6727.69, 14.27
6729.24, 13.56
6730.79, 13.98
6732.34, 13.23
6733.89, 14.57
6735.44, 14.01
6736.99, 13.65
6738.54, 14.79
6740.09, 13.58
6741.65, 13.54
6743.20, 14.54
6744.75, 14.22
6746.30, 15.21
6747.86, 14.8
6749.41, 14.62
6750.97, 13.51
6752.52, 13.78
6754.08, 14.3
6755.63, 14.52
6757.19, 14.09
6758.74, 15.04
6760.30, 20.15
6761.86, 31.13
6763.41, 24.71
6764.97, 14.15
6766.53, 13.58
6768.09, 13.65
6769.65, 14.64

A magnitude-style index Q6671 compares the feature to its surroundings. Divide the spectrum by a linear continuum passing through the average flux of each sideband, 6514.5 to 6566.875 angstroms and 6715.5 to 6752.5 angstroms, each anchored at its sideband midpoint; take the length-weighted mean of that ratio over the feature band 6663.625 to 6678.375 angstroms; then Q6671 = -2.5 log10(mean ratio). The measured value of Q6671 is 0.02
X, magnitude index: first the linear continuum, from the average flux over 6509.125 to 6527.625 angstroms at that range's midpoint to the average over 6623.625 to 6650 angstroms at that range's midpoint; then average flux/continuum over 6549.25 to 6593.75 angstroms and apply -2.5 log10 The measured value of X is 0.062 mag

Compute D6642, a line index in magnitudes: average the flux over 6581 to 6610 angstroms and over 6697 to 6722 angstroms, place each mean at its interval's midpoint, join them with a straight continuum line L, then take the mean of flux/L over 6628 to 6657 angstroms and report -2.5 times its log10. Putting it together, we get 0.17 mag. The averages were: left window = 21.5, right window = 13.9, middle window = 15.8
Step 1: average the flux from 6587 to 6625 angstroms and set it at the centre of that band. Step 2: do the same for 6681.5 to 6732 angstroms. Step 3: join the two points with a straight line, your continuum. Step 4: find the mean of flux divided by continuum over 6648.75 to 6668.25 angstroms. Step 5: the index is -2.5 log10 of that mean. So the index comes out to 0.170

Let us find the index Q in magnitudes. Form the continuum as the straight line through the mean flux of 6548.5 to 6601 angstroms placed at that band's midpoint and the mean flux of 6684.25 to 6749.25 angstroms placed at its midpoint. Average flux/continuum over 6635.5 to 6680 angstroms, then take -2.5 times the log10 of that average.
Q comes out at 0.029 mag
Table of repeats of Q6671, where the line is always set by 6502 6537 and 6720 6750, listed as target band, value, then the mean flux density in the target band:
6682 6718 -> 0.02 mag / 14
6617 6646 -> -0.20 mag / 17.5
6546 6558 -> -0.03 mag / 15.1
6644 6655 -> 0.01 mag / 14.3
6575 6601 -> -0.06 mag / 15.5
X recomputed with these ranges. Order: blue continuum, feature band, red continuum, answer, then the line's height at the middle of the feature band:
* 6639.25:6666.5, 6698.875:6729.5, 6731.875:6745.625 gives 0.013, 14.1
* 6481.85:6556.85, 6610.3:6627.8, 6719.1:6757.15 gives -0.139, 14.5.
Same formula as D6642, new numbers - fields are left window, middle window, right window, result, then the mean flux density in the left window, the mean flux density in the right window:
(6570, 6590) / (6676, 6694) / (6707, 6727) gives -0.032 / 14.6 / 13.9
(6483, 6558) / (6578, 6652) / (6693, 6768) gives -0.233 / 14.8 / 14.8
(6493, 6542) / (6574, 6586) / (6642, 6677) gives -0.004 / 14.7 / 14.3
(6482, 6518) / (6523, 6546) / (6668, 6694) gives 0.054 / 15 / 14.3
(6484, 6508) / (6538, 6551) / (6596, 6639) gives 0.197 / 15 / 20.5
